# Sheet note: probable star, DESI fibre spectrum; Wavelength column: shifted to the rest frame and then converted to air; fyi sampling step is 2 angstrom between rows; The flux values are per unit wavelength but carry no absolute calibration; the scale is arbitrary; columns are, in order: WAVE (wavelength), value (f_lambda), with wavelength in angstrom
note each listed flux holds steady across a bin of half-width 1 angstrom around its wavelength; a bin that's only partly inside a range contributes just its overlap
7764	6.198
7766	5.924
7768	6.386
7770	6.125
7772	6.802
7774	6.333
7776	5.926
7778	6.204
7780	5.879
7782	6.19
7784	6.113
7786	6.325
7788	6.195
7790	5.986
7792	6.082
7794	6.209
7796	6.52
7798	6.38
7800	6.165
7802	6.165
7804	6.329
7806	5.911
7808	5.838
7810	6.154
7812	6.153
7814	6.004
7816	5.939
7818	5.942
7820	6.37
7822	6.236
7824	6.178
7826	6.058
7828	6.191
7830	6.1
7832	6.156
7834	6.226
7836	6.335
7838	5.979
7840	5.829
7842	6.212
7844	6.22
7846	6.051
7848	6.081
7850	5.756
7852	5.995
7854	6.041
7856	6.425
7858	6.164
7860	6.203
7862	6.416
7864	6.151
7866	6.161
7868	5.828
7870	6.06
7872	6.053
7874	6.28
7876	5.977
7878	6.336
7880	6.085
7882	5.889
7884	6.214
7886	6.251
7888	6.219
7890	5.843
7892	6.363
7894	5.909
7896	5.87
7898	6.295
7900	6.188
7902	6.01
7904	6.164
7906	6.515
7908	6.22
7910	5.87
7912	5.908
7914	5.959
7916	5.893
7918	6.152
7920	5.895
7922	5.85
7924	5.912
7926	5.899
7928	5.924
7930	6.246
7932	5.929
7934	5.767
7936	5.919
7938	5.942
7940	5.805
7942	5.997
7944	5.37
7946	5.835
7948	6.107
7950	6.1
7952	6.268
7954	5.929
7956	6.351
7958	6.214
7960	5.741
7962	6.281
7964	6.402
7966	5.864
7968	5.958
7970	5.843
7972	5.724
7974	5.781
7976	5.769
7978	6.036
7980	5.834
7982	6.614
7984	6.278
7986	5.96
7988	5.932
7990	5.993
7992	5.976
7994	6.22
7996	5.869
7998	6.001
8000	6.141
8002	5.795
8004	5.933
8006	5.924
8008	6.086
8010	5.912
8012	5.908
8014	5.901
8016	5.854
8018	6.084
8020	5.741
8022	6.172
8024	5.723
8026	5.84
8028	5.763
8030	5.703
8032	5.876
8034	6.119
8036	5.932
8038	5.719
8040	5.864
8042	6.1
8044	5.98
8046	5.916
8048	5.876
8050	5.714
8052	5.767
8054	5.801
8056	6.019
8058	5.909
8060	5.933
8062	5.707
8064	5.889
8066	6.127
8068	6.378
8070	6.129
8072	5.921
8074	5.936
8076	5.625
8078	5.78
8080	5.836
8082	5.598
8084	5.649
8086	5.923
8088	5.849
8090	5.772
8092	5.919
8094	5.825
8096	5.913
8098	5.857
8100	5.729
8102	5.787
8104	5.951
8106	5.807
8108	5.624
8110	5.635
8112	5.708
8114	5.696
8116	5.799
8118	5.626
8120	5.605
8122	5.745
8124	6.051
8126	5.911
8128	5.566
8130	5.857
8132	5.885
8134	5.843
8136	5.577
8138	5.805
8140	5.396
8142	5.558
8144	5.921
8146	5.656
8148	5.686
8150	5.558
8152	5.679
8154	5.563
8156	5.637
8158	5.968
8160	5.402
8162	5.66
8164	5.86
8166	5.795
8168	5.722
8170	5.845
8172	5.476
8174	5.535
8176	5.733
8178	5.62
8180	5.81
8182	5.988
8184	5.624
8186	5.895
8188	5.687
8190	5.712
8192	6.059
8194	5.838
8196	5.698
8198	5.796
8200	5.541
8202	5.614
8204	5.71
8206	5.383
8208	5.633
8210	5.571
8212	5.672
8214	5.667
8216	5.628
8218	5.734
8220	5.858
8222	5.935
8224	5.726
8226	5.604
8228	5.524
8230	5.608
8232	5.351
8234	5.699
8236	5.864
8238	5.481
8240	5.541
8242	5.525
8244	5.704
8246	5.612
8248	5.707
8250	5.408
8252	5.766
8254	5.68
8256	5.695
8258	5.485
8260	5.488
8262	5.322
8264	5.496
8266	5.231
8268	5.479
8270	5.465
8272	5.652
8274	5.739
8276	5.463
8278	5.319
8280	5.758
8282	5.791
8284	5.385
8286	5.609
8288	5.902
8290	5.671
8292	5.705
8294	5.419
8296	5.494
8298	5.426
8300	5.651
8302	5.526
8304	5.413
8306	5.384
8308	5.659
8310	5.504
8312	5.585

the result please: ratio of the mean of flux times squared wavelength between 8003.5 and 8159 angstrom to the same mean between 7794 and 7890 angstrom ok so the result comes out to 1.0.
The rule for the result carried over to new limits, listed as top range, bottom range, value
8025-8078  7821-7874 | 1.01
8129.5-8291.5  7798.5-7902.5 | 1.01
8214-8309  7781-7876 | 1.01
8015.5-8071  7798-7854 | 1.02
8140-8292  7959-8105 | 1.00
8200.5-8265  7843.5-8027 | 1.00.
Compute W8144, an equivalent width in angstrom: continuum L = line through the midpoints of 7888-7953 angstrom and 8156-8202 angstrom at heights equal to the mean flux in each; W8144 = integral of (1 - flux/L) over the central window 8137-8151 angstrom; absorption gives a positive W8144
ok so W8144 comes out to 0.3 angstrom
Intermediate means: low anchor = 6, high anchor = 5.73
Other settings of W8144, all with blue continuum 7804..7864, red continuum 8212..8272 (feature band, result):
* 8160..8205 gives -0.45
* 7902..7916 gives -0.15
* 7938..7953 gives 0.11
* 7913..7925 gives 0.13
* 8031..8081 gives -0.70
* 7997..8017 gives -0.17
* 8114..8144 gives 0.03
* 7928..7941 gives 0.11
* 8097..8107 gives -0.09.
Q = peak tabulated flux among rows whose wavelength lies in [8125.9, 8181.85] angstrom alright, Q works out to 5.968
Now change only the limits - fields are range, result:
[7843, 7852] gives 6.22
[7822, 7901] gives 6.425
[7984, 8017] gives 6.278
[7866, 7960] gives 6.515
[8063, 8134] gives 6.378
